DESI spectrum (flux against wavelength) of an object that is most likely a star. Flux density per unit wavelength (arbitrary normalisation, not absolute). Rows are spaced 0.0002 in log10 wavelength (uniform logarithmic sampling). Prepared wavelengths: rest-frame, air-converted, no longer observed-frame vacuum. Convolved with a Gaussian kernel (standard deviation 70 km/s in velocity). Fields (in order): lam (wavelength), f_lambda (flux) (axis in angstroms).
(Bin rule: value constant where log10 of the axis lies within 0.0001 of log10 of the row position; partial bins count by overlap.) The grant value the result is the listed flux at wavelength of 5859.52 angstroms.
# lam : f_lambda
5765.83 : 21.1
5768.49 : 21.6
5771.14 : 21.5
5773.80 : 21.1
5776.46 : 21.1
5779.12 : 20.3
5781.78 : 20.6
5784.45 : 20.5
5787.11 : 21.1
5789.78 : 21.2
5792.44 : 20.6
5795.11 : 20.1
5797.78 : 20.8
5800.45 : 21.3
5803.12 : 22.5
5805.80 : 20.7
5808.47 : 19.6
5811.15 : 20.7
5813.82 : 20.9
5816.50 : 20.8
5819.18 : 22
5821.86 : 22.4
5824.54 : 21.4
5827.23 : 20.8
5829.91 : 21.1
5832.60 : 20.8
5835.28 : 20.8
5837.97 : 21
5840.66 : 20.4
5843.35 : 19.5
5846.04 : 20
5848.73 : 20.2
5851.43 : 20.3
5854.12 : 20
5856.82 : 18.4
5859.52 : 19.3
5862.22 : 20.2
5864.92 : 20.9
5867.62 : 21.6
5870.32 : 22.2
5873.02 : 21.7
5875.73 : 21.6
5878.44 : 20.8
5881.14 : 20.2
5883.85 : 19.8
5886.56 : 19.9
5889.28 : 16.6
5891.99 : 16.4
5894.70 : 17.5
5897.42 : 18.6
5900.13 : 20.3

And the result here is 19.3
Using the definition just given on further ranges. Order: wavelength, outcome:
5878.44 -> 20.8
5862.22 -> 20.2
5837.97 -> 21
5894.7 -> 17.5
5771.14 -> 21.5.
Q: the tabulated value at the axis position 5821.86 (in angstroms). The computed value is 22.4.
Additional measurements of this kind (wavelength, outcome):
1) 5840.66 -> 20.4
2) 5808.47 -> 19.6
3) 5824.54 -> 21.4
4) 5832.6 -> 20.8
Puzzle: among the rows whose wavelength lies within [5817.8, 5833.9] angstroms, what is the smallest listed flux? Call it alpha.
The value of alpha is 20.8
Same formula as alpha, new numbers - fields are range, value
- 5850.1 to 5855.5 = 20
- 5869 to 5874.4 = 21.7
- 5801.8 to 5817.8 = 19.6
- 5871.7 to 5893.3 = 16.4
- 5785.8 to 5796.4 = 20.1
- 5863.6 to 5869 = 20.9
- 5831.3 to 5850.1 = 19.5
